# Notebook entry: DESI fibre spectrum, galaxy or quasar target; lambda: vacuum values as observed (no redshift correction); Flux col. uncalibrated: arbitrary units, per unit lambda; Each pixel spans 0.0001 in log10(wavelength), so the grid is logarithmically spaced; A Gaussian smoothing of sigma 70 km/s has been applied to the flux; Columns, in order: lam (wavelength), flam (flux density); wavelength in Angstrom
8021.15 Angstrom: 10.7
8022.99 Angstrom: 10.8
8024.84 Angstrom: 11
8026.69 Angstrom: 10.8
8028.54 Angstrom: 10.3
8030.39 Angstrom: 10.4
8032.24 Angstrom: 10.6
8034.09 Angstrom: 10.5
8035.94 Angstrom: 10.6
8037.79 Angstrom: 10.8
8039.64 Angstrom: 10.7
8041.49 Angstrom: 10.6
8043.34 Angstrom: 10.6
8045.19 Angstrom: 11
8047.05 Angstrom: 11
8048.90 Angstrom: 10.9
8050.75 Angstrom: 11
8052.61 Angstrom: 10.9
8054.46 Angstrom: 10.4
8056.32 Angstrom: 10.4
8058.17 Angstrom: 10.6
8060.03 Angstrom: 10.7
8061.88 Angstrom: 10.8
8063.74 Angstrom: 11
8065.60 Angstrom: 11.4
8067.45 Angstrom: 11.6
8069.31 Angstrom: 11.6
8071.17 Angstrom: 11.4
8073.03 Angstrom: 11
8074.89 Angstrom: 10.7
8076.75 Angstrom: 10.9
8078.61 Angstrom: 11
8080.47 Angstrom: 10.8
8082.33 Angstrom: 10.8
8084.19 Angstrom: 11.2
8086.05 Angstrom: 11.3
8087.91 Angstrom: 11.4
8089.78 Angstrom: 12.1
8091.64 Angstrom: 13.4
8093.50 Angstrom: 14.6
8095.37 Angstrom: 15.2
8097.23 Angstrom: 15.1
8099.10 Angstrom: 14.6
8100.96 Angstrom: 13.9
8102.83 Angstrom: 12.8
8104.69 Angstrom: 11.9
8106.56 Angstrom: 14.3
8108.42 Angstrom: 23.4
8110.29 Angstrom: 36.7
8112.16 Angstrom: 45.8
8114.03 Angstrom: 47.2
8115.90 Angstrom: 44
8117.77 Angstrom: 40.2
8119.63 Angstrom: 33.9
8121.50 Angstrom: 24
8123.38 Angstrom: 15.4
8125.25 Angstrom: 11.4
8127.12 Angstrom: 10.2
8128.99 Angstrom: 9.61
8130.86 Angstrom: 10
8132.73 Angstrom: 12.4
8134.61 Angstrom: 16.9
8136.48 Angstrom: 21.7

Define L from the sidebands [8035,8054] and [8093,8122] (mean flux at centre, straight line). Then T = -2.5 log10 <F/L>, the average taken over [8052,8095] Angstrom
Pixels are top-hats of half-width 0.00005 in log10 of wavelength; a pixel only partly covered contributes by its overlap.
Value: 0.46 mag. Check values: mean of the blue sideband 10.8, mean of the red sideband 25.7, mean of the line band 11.4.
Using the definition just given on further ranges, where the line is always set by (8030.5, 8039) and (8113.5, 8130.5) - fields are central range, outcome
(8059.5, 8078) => 0.411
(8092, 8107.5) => 0.457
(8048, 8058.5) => 0.265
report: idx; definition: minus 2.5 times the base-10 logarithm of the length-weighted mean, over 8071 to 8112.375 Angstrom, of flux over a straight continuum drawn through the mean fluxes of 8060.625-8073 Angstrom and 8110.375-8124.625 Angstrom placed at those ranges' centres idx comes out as 0.48 mag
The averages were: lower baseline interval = 11.3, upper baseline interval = 35.3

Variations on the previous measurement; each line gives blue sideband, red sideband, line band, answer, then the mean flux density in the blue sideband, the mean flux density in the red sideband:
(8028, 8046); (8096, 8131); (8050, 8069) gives 0.29 mag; 10.6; 23.1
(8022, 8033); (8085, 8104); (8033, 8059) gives 0.07 mag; 10.7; 13.4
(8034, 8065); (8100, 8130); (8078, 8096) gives 0.47 mag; 10.7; 24.6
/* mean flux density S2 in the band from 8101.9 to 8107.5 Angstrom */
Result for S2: 13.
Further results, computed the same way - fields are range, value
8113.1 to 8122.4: 37.9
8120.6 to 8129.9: 14.1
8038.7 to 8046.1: 10.7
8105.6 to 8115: 33.5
